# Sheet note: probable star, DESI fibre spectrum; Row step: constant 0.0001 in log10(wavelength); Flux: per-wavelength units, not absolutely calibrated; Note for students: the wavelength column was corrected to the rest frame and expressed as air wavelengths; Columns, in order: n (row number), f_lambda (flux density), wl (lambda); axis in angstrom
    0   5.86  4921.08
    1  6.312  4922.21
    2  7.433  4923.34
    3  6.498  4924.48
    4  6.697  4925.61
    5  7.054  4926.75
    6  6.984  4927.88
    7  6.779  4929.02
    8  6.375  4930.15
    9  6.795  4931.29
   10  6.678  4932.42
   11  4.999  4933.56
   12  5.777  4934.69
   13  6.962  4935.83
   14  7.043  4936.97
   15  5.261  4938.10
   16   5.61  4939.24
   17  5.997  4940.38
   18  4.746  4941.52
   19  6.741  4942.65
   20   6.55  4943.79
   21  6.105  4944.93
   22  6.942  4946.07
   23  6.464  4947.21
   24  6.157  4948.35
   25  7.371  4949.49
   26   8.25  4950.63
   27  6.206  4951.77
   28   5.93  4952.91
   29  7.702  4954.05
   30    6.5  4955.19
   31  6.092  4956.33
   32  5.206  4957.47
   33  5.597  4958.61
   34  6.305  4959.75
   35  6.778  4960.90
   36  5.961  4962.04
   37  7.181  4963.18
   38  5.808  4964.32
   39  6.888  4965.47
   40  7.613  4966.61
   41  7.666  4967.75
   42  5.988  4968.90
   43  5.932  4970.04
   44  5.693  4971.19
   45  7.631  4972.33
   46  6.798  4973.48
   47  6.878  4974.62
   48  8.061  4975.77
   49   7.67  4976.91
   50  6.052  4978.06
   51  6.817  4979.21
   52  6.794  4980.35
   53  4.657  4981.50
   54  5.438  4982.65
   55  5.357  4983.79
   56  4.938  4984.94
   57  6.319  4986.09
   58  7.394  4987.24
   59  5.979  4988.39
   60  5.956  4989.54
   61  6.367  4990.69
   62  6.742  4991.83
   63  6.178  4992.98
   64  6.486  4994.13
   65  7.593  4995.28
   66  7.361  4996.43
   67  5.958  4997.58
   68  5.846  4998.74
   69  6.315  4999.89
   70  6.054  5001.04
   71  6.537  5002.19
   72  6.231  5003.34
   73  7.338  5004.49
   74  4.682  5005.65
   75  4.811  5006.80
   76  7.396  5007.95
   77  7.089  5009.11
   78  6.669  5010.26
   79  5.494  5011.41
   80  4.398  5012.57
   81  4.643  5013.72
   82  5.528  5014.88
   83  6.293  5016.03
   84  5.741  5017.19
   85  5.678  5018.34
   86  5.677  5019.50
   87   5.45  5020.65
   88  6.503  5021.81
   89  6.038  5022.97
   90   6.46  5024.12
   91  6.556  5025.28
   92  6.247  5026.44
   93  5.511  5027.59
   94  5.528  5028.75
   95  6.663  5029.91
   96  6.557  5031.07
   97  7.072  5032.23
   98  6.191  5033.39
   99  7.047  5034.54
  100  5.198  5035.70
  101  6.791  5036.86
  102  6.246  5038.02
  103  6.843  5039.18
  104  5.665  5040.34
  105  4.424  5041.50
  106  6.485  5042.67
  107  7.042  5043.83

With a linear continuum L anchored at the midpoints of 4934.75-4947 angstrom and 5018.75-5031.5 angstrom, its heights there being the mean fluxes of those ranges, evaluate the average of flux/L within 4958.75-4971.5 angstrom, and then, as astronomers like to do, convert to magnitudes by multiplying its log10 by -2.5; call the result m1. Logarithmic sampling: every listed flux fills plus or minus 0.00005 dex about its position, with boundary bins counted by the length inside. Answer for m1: -0.06 mag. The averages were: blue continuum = 6.18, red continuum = 6.1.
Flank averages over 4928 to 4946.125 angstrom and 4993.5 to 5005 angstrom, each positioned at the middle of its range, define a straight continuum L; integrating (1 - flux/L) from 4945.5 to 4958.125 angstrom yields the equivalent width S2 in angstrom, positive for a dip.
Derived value -0.6 angstrom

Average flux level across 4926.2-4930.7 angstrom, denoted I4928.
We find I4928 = 6.81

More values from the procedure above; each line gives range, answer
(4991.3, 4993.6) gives 6.45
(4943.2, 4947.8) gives 6.51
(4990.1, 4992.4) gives 6.57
